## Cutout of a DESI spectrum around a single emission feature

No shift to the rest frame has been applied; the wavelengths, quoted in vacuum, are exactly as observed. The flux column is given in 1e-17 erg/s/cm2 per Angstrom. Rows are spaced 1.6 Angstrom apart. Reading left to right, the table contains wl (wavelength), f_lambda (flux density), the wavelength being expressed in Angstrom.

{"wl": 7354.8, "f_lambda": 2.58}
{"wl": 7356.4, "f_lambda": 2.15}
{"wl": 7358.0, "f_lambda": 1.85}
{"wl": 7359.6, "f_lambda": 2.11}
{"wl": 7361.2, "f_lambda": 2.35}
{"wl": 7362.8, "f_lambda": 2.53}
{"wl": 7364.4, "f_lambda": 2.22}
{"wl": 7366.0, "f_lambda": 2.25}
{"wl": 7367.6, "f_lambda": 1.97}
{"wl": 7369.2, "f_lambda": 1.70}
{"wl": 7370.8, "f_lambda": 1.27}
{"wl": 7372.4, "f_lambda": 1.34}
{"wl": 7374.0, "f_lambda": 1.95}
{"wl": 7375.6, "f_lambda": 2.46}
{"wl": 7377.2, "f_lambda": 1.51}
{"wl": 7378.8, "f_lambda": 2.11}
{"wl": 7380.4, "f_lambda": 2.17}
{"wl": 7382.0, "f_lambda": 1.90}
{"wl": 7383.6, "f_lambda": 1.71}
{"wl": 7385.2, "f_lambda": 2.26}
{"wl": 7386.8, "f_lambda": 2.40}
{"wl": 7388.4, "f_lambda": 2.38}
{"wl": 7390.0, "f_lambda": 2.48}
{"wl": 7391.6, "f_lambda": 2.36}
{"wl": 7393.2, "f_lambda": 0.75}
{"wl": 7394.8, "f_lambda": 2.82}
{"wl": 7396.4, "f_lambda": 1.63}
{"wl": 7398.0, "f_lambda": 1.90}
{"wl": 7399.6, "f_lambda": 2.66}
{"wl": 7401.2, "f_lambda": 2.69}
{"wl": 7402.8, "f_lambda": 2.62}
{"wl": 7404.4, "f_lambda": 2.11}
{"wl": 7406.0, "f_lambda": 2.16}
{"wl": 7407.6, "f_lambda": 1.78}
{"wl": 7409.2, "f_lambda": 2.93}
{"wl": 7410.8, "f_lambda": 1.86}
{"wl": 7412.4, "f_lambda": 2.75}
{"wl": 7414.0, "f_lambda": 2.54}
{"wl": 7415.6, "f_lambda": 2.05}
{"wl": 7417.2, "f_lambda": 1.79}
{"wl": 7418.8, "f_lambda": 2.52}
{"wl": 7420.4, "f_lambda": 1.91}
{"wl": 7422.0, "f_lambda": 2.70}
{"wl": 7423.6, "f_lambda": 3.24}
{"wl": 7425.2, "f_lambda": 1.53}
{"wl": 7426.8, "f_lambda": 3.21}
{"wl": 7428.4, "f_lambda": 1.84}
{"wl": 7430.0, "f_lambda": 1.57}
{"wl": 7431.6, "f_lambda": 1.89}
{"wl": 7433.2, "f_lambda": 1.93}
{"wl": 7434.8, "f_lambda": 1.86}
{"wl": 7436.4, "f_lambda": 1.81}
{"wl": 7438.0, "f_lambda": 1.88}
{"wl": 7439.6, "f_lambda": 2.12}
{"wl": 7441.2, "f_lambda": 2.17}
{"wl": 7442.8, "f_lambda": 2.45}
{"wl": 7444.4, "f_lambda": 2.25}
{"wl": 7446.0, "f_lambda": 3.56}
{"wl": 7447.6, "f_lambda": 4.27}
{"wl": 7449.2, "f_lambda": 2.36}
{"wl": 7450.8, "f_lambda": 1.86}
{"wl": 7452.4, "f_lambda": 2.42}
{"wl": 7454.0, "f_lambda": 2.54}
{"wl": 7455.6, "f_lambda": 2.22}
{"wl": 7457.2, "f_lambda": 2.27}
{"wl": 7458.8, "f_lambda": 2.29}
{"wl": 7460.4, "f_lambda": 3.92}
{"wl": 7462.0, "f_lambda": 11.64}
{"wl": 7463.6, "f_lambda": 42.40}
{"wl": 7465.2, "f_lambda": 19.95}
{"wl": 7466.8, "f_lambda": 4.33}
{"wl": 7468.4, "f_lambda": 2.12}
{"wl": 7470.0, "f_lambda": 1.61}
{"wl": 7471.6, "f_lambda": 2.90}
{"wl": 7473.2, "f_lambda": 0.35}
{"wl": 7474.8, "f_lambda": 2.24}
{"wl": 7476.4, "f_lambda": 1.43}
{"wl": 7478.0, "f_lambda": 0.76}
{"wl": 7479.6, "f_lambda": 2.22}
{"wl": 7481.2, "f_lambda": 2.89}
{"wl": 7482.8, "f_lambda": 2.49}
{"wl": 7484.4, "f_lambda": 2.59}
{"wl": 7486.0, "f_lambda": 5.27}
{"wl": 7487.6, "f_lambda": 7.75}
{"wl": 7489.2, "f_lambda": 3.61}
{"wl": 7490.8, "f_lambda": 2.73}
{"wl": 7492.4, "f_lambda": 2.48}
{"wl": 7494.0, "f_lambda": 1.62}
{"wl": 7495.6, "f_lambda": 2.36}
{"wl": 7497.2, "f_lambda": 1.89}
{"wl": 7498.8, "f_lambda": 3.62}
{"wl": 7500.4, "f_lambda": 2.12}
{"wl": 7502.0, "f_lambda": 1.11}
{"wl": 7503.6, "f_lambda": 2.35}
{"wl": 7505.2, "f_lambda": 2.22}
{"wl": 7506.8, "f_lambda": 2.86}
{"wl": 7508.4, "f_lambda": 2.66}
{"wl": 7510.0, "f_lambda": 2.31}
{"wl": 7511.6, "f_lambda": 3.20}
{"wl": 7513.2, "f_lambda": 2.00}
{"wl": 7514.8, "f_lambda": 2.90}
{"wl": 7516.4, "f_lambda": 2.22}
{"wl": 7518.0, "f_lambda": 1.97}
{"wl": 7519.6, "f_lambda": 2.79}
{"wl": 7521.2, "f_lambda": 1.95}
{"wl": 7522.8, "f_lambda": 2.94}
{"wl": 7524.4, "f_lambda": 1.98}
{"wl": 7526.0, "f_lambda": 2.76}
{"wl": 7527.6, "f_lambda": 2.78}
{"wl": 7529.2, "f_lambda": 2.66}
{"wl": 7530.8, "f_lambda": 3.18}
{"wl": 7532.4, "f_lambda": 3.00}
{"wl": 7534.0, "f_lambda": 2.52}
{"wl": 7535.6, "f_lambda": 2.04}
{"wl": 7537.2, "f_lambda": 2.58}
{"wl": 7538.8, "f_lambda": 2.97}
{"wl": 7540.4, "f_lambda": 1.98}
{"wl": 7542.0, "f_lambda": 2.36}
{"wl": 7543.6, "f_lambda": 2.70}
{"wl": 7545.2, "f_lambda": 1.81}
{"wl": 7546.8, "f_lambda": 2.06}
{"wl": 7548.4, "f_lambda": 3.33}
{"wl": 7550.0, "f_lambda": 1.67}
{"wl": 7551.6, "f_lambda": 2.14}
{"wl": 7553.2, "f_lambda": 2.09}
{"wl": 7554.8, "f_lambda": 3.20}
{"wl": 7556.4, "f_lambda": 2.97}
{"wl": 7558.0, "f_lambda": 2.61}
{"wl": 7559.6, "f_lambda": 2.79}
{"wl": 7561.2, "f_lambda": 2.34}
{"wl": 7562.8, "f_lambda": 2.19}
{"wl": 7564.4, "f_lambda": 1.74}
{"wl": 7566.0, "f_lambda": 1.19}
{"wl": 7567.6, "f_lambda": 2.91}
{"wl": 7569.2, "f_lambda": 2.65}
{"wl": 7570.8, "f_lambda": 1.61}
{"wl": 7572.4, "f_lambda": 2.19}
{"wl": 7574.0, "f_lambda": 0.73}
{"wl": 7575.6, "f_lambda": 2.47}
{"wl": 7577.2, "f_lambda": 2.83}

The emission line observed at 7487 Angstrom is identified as [N II]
